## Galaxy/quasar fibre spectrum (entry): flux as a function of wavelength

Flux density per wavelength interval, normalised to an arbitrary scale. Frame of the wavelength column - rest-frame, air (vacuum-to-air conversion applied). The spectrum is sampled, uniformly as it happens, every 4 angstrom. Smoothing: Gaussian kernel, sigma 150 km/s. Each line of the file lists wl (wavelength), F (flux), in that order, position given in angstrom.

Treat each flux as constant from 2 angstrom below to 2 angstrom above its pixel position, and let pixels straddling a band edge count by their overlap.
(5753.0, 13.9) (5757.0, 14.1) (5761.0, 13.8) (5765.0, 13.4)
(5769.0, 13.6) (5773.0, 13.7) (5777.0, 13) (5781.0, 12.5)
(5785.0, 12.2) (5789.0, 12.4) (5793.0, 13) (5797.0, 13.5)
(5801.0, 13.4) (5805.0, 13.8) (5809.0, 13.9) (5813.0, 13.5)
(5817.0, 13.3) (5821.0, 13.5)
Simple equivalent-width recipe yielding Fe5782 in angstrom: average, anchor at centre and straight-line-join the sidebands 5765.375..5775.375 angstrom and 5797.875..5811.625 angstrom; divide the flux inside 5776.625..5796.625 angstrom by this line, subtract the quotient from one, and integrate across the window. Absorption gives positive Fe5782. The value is 1.4 angstrom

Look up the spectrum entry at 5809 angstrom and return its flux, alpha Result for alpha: 13.9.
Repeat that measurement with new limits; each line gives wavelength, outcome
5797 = 13.5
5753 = 13.9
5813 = 13.5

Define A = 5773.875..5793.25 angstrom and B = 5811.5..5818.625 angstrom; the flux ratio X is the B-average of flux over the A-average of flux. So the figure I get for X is 1.1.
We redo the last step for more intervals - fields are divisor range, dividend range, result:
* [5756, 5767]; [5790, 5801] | 0.96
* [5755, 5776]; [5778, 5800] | 0.93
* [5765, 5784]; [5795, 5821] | 1.03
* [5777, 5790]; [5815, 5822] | 1.07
